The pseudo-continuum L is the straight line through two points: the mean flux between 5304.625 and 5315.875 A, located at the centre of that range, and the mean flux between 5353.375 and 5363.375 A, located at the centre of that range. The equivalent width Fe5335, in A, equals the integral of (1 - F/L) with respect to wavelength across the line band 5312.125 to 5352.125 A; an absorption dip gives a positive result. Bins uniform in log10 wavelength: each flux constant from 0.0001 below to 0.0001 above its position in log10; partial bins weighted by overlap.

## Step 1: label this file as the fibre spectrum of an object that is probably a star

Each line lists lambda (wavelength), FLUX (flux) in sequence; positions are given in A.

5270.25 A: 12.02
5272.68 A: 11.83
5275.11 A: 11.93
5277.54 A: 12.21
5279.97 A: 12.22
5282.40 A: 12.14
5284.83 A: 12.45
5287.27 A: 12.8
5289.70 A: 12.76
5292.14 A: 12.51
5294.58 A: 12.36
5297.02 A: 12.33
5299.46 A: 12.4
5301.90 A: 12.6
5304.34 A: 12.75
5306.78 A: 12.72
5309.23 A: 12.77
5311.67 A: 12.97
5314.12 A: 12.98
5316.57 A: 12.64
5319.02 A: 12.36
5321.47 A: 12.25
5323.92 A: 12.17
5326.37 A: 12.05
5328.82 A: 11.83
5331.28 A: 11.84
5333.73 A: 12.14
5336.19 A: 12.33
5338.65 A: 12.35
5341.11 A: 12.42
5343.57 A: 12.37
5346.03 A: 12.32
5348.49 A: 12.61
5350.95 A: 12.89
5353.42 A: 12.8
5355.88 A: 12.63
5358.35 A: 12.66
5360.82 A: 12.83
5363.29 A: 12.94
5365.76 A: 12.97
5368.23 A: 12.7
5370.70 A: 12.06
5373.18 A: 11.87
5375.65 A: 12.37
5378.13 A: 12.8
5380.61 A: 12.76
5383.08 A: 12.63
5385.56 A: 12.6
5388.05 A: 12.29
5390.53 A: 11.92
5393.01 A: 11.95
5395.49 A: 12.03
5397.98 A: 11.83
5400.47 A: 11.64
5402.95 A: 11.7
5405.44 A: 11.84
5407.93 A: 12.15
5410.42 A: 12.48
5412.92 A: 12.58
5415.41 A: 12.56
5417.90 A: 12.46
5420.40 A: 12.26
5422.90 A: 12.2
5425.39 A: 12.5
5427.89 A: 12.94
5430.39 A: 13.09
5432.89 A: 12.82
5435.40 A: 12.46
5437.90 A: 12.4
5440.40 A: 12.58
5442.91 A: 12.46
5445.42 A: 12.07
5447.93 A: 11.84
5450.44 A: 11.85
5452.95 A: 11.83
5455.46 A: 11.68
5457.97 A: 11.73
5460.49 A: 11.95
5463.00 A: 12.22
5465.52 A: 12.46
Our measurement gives 1.4 A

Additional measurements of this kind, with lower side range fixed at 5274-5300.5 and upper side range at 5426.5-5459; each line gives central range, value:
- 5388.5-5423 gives 0.55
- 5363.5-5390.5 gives -0.37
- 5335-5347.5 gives -0.02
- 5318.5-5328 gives 0.14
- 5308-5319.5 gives -0.38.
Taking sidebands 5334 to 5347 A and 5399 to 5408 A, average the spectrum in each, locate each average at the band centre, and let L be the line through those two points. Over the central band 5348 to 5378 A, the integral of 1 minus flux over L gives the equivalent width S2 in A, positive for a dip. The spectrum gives -1.17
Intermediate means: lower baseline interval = 12.3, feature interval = 12.6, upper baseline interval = 11.8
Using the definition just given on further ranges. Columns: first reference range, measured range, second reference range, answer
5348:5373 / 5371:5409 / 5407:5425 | 1.1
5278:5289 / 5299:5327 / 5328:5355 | -0.4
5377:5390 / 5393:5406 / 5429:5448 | 0.8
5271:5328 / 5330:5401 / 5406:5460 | -0.2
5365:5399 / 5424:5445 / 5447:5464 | -1.1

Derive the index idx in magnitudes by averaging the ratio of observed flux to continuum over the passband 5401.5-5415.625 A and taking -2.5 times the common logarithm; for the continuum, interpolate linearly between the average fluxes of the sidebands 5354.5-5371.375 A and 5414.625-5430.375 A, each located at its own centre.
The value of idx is 0.03 mag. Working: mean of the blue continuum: 12.7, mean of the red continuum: 12.5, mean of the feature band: 12.2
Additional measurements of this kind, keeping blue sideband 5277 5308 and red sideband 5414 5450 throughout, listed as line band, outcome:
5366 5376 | 0.01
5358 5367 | -0.03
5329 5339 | 0.03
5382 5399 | 0.03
